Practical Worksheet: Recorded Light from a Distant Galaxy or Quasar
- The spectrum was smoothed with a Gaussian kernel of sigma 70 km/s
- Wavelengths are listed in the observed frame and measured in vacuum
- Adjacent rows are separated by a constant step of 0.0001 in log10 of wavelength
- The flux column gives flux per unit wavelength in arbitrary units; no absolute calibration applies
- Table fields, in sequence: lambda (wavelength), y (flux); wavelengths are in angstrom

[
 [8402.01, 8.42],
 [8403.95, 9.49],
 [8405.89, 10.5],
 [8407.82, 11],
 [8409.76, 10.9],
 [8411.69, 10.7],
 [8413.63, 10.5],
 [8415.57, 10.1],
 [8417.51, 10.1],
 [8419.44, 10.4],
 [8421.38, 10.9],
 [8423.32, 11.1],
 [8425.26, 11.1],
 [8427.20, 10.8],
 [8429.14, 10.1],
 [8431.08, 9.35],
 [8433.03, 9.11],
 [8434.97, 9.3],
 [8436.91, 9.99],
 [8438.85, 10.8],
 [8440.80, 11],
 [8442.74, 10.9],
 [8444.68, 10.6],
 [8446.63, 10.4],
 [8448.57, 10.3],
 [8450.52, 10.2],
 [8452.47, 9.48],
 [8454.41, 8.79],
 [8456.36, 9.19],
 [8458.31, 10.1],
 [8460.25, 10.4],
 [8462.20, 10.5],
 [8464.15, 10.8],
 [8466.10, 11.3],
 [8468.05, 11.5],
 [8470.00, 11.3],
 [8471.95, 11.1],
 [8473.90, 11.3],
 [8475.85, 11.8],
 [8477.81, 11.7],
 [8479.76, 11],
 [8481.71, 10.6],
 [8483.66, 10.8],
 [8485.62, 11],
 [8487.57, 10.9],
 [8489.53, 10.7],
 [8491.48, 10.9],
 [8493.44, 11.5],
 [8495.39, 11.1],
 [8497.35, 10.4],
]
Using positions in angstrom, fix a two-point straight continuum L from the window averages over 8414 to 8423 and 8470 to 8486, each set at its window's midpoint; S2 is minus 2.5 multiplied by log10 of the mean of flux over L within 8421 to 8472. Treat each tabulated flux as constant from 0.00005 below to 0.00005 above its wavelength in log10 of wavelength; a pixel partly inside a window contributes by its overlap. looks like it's 0.04 mag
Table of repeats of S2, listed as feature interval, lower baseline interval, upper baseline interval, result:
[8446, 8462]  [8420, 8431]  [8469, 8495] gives 0.11 mag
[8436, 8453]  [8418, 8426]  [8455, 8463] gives -0.01 mag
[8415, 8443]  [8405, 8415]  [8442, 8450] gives 0.03 mag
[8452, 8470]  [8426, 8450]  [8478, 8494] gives 0.03 mag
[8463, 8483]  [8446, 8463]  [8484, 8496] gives -0.07 mag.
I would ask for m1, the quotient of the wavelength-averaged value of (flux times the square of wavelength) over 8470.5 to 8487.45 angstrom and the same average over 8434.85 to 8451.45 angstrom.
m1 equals 1.08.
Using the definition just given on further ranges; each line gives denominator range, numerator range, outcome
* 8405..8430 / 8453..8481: 1.02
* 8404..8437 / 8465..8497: 1.09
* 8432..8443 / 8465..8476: 1.13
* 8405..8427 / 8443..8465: 0.95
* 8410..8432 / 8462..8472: 1.07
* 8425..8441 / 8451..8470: 1.03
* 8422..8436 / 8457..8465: 1.03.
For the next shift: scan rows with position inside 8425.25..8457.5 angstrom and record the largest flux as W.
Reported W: 11.1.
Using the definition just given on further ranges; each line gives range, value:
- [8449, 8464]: 10.5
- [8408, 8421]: 10.9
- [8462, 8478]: 11.8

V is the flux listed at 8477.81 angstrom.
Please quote 11.7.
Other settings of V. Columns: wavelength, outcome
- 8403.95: 9.49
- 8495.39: 11.1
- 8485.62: 11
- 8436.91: 9.99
